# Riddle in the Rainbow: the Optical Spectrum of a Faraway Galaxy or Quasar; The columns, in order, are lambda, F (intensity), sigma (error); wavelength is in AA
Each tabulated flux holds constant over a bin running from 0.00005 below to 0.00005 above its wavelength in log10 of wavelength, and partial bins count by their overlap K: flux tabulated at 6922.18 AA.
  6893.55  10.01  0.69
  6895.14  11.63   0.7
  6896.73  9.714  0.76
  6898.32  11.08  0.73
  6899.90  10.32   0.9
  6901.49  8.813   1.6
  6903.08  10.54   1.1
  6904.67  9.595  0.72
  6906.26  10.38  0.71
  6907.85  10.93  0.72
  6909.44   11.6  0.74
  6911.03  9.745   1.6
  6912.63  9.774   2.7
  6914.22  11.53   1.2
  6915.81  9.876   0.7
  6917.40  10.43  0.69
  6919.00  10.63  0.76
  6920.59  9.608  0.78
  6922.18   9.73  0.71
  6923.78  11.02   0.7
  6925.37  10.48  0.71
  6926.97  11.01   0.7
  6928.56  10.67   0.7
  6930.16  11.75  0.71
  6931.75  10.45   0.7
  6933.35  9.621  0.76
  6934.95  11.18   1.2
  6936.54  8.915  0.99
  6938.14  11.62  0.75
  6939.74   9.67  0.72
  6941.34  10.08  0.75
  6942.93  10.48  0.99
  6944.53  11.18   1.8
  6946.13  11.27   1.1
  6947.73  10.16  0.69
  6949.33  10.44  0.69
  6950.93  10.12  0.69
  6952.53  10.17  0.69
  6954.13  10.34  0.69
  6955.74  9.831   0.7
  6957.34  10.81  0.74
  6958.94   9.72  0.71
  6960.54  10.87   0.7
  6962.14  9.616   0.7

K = 9.73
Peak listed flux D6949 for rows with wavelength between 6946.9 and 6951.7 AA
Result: 10.44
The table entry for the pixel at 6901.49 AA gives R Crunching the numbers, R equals 8.813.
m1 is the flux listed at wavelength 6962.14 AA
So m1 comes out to 9.616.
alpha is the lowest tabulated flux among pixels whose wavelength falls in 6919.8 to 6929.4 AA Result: 9.608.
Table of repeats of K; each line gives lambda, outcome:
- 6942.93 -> 10.48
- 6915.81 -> 9.876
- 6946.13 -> 11.27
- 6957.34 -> 10.81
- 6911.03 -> 9.745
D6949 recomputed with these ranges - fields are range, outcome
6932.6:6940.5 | 11.62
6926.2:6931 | 11.75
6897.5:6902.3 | 11.08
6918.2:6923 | 10.63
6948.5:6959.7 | 10.81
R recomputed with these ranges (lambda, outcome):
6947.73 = 10.16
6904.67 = 9.595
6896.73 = 9.714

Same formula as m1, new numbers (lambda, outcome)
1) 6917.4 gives 10.43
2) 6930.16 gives 11.75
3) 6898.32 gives 11.08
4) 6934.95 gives 11.18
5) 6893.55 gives 10.01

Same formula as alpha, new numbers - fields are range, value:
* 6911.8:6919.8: 9.774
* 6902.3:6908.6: 9.595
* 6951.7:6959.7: 9.72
